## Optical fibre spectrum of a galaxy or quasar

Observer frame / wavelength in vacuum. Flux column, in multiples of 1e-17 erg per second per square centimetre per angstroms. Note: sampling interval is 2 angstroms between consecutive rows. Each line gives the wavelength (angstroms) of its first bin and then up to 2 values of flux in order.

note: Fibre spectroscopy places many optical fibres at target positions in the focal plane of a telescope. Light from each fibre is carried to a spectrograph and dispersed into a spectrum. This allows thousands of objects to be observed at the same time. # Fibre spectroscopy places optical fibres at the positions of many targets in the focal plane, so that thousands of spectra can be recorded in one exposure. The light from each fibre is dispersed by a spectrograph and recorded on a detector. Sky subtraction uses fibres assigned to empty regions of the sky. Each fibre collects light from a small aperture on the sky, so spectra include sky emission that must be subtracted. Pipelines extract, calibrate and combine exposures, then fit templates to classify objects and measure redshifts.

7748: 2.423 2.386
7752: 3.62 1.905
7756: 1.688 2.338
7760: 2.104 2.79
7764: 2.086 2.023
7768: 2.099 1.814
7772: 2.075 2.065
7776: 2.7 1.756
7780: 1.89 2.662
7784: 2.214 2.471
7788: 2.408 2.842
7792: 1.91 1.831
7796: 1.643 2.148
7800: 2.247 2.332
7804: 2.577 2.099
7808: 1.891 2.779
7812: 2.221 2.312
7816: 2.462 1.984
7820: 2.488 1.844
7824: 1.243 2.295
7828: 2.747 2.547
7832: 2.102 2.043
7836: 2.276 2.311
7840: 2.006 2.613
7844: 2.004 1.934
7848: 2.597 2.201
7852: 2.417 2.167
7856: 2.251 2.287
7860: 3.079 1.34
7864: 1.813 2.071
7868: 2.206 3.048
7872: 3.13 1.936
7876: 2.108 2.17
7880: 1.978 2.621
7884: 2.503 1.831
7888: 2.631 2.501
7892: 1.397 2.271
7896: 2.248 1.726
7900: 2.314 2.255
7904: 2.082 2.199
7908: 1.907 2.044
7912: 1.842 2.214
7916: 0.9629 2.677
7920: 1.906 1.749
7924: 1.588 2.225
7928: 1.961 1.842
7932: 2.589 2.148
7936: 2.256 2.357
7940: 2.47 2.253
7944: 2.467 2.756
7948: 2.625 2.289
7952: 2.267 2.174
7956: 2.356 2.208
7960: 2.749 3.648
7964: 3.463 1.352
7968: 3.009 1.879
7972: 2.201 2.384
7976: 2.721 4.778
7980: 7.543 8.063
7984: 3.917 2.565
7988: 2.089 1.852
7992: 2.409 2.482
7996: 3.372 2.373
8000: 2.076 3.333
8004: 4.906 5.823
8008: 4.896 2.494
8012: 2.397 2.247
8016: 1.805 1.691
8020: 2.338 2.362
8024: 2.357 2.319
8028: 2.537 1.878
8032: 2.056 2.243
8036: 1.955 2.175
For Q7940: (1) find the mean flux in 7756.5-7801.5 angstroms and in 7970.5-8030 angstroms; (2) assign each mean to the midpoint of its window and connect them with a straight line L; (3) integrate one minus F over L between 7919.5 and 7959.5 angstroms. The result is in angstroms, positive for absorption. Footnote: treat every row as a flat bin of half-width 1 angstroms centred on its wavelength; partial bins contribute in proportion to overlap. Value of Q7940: 9.0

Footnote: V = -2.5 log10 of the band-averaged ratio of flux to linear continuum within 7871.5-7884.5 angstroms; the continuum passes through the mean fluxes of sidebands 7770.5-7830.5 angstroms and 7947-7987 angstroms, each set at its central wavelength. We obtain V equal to 0.16 mag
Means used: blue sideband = 2.22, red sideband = 3.21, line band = 2.31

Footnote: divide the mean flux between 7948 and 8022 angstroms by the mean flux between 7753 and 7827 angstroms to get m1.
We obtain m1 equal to 1.40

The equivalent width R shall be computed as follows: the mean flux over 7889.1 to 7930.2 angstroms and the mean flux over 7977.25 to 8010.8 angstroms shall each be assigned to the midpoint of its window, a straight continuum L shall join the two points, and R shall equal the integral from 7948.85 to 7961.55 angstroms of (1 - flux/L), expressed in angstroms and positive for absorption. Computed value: 2.5 angstroms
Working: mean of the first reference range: 2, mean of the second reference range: 3.82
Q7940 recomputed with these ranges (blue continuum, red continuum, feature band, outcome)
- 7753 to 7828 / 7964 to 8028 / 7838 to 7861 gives 1.1 angstroms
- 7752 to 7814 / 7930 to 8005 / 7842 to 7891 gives 4.6 angstroms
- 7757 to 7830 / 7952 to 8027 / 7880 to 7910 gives 5.3 angstroms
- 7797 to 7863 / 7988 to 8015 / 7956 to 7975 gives 2.4 angstroms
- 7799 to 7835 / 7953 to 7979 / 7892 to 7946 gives 9.5 angstroms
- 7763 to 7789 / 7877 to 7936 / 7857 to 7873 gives -2.0 angstroms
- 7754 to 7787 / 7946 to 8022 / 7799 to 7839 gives 2.1 angstroms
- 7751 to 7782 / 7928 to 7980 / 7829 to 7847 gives 1.2 angstroms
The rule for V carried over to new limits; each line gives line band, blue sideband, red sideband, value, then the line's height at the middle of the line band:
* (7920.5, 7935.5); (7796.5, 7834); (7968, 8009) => 0.47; 3.1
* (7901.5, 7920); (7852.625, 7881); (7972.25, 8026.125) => 0.27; 2.59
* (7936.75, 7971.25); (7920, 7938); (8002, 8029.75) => -0.08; 2.3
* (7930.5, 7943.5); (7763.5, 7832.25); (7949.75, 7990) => 0.27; 2.98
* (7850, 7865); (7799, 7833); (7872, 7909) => 0.01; 2.21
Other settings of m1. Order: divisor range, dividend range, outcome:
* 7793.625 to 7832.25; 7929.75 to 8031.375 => 1.30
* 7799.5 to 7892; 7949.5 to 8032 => 1.31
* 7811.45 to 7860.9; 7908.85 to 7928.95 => 0.85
